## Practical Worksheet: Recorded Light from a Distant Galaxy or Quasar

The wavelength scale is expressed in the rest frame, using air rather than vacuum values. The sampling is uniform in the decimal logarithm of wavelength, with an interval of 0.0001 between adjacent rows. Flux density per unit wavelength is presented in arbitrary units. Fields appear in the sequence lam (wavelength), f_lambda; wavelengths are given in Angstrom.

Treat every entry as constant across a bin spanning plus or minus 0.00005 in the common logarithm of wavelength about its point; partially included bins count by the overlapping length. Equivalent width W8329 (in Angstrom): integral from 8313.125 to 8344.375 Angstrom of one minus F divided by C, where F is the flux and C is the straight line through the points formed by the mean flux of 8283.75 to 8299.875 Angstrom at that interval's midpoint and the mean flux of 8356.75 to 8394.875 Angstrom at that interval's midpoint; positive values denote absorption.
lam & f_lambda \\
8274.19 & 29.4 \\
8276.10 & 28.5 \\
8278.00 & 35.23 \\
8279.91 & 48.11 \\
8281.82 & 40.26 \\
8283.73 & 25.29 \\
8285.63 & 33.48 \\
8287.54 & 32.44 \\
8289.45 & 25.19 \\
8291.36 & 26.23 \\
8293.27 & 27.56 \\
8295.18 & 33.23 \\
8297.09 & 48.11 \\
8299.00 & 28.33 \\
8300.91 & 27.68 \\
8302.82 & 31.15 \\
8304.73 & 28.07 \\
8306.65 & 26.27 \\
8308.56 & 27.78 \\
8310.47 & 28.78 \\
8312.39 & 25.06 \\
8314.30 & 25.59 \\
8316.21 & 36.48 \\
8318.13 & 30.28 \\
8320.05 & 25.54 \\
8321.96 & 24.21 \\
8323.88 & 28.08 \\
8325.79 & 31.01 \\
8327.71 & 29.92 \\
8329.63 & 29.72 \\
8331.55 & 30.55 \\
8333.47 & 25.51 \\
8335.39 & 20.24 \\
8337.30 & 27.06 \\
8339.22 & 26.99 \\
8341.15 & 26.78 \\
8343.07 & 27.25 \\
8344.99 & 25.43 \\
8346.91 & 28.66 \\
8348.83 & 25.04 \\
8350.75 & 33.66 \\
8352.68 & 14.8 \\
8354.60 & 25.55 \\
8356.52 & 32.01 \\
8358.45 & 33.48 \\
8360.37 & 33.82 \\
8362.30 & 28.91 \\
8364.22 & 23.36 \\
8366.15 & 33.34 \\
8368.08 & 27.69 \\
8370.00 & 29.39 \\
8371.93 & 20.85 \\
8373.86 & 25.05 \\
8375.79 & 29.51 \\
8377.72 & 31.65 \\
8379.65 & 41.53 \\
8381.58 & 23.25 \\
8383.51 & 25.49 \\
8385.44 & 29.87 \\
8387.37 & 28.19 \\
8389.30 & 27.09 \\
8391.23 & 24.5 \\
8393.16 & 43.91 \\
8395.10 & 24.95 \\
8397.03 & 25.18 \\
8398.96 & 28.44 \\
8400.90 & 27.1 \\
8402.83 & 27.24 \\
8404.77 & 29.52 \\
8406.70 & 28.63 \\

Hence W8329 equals 2.9 Angstrom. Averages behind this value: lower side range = 31.5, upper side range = 29.5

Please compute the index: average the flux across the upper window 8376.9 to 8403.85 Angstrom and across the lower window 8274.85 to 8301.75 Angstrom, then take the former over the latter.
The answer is 0.9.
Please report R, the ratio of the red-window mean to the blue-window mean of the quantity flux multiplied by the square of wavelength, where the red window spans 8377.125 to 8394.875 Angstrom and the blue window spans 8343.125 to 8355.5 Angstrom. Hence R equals 1.2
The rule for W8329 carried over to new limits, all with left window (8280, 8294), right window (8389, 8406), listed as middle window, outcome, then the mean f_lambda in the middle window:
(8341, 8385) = 2.0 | 28.2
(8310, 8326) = 1.2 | 28.2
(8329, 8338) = 1.1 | 26.5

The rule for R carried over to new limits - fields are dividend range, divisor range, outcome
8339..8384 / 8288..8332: 0.97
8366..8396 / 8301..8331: 1.03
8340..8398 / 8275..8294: 0.90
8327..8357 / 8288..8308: 0.89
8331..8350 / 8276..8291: 0.80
